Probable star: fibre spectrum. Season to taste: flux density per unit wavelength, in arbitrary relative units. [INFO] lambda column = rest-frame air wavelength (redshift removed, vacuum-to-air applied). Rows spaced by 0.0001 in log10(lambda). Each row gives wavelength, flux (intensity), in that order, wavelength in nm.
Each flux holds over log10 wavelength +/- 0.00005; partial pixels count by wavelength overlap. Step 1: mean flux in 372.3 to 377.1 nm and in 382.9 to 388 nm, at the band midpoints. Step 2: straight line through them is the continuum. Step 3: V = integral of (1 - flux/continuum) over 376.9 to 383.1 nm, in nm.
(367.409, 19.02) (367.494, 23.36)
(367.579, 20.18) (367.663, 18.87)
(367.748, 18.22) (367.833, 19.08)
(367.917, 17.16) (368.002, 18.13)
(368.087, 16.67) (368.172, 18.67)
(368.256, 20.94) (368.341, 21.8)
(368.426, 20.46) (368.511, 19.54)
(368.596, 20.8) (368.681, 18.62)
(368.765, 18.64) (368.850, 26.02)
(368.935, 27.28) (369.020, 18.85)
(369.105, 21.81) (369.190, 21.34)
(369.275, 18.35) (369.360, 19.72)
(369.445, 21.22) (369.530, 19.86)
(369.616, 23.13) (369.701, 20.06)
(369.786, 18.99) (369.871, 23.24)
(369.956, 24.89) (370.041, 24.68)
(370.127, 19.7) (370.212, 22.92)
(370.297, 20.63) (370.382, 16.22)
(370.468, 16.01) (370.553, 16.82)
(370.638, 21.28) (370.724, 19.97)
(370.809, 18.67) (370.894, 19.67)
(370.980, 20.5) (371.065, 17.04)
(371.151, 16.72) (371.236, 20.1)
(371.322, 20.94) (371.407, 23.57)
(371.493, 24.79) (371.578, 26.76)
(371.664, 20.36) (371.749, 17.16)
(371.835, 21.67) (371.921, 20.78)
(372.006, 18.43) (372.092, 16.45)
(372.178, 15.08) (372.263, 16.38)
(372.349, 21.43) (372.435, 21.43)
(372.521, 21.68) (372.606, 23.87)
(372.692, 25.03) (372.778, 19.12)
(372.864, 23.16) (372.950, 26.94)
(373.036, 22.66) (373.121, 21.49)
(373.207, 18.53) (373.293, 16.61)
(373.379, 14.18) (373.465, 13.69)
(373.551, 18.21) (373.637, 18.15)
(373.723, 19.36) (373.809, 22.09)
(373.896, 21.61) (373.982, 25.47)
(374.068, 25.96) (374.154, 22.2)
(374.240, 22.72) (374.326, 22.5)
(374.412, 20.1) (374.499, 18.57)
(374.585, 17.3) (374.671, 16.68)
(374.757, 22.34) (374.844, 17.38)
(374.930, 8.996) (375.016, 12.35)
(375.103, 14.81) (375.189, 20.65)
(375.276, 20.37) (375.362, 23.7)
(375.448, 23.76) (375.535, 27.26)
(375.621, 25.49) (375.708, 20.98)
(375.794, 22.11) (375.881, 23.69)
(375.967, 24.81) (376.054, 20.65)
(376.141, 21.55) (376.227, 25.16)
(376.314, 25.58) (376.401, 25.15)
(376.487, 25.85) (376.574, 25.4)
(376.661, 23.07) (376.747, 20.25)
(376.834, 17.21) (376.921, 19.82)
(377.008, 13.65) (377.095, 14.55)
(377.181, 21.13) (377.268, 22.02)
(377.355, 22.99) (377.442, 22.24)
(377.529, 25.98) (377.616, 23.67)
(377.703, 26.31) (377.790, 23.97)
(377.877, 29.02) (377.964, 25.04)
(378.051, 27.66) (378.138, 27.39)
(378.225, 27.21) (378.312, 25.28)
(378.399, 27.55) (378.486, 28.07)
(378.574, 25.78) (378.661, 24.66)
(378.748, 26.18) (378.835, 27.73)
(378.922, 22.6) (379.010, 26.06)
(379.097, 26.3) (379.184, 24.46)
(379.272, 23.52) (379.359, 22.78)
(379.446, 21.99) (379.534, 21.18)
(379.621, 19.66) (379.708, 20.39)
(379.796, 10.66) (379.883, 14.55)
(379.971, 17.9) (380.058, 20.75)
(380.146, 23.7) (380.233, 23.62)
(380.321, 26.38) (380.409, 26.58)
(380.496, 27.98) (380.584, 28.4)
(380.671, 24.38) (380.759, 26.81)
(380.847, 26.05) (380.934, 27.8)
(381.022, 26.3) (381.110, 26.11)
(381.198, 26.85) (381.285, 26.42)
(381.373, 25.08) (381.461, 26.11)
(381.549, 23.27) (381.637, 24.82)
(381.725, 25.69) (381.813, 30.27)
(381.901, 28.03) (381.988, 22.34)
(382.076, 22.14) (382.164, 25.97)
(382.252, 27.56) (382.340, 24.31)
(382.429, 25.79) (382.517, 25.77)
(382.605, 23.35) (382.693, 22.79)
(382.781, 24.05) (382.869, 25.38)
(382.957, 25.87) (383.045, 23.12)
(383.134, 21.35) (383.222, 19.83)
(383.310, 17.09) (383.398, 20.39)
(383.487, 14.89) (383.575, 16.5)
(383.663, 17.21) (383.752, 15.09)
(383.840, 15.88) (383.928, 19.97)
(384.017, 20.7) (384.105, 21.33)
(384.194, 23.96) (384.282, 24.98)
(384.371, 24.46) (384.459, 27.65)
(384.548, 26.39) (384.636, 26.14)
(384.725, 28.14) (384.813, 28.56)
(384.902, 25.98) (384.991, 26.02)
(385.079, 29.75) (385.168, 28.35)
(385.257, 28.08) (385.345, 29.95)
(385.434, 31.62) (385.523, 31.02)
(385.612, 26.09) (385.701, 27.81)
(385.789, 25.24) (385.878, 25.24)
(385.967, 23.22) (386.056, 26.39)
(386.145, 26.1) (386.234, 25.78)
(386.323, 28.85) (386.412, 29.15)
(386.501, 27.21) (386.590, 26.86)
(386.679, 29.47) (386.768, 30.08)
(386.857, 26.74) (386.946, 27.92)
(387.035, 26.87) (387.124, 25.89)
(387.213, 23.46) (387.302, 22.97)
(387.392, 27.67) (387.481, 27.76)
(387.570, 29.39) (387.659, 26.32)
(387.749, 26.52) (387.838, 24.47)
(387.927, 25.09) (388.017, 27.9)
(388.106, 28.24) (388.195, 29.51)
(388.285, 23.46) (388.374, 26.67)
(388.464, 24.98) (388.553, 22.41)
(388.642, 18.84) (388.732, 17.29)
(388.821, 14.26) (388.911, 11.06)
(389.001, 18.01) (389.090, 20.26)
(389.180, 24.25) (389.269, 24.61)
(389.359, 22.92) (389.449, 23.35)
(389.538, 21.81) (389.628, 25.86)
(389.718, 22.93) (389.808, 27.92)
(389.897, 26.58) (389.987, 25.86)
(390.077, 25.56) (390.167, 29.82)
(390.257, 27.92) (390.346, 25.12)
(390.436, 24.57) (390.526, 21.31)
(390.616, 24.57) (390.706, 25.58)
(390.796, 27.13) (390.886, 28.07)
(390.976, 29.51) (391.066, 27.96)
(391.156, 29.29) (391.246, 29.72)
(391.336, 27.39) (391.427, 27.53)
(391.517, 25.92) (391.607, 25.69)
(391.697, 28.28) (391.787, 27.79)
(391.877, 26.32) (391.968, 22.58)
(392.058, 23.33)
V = -0.34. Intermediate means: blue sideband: 20.9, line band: 24.2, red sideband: 25.1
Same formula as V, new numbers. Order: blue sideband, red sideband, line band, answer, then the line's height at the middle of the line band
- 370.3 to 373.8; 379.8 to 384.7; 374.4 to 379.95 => -0.15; 21.7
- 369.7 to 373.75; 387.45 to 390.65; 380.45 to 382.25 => -0.30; 22.3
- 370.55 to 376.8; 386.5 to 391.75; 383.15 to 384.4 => 0.23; 23.8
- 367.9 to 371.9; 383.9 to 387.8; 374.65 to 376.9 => 0.14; 22.8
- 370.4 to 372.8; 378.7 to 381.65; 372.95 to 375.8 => 0.17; 21.3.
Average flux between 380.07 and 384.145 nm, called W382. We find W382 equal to 23.7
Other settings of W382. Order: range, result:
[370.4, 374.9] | 20.1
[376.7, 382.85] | 24.1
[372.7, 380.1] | 21.9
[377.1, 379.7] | 24.6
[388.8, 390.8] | 23.6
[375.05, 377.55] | 22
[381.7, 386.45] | 24.6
